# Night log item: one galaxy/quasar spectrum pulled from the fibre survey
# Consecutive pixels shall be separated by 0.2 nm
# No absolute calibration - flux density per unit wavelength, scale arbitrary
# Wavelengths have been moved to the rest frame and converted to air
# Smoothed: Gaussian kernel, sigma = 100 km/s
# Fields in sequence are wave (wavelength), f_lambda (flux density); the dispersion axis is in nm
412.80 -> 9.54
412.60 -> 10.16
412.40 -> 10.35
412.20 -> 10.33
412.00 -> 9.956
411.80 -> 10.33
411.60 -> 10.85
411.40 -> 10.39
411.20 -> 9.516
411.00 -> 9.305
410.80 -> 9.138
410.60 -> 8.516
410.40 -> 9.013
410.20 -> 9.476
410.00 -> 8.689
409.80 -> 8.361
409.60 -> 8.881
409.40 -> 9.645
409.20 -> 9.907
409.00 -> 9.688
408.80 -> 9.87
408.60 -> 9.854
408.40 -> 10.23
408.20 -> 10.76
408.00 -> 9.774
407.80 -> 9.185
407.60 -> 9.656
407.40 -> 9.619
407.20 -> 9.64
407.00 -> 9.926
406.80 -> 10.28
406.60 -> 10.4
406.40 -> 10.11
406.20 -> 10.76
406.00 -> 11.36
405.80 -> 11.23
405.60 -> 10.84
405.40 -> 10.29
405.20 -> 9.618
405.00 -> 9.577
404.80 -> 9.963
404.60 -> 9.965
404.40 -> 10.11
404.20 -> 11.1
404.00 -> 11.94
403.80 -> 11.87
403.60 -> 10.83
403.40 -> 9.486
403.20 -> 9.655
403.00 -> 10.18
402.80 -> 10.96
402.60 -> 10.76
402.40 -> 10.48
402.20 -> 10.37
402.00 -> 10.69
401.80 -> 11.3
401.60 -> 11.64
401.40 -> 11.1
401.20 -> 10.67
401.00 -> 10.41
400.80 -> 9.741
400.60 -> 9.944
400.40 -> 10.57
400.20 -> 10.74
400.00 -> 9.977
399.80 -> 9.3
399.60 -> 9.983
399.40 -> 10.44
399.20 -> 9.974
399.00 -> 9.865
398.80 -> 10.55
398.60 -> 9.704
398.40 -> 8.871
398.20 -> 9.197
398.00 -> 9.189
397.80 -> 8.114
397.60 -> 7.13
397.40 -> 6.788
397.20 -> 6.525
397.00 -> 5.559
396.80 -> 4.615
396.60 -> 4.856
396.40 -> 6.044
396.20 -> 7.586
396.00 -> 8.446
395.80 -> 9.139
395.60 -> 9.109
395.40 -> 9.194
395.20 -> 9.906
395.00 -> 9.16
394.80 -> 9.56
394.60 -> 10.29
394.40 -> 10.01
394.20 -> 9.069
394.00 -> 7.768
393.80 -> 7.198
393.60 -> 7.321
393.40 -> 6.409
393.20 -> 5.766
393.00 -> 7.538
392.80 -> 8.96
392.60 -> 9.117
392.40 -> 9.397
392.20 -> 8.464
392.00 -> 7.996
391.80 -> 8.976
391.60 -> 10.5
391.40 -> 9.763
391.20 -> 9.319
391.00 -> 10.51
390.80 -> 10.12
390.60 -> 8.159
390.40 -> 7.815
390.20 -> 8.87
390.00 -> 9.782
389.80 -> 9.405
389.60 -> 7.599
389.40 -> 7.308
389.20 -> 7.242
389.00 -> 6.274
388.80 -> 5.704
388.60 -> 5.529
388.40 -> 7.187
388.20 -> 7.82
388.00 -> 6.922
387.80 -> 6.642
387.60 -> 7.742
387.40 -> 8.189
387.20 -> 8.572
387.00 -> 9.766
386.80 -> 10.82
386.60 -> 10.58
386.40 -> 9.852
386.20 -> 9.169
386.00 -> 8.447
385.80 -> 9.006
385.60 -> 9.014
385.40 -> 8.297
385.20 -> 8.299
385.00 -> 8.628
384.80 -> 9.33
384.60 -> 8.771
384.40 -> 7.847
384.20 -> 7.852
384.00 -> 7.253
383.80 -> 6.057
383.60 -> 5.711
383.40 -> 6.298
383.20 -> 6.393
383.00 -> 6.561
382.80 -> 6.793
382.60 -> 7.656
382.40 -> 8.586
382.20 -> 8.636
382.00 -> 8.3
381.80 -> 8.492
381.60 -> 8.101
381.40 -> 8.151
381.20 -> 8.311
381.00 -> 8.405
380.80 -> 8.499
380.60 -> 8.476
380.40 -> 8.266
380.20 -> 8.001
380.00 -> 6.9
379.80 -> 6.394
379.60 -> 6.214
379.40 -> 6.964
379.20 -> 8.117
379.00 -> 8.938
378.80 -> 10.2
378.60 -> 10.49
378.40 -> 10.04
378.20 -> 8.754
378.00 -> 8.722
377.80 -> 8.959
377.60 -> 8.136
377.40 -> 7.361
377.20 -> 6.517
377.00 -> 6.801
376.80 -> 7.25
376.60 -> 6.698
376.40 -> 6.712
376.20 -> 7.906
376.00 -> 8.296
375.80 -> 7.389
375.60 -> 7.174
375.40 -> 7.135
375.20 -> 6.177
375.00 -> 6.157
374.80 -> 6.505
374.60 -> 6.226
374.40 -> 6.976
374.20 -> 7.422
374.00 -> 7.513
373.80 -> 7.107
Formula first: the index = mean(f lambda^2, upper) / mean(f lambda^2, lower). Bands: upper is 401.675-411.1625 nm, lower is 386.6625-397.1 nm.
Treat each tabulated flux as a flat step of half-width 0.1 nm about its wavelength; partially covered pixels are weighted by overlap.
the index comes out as 1.3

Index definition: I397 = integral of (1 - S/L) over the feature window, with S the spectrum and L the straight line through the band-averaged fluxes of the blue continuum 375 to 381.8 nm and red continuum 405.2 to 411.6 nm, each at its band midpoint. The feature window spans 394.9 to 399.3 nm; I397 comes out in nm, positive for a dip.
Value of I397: 0.45 nm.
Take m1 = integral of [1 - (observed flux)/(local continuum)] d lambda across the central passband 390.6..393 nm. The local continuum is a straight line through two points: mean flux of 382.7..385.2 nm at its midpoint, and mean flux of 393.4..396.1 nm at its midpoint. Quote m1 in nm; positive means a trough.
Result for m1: -0.23 nm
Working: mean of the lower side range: 7.33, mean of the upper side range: 8.84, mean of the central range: 9.25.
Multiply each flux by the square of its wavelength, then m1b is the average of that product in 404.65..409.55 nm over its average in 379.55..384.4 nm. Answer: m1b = 1.5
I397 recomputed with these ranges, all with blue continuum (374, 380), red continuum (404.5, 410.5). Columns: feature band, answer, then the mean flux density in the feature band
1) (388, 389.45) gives 0.30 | 6.72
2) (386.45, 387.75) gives -0.13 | 9.2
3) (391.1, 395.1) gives 0.08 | 8.63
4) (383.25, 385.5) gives 0.14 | 7.64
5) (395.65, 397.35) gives 0.45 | 6.68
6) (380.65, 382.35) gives -0.09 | 8.37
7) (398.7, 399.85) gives -0.10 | 10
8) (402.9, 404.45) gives -0.17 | 10.7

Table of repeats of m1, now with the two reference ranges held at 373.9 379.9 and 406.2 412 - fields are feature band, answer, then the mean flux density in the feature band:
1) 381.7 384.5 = 0.24 nm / 7.32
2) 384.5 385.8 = -0.10 nm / 8.74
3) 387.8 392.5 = 0.12 nm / 8.25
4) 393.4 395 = 0.02 nm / 8.63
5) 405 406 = -0.11 nm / 10.5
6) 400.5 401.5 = -0.13 nm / 10.4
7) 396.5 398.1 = 0.42 nm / 6.6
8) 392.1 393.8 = 0.16 nm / 7.83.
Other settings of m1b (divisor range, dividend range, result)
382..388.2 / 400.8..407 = 1.43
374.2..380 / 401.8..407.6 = 1.58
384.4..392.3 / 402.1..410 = 1.30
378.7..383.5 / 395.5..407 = 1.37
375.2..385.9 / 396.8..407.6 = 1.41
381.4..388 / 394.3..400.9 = 1.15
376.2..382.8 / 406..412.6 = 1.42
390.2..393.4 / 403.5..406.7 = 1.30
